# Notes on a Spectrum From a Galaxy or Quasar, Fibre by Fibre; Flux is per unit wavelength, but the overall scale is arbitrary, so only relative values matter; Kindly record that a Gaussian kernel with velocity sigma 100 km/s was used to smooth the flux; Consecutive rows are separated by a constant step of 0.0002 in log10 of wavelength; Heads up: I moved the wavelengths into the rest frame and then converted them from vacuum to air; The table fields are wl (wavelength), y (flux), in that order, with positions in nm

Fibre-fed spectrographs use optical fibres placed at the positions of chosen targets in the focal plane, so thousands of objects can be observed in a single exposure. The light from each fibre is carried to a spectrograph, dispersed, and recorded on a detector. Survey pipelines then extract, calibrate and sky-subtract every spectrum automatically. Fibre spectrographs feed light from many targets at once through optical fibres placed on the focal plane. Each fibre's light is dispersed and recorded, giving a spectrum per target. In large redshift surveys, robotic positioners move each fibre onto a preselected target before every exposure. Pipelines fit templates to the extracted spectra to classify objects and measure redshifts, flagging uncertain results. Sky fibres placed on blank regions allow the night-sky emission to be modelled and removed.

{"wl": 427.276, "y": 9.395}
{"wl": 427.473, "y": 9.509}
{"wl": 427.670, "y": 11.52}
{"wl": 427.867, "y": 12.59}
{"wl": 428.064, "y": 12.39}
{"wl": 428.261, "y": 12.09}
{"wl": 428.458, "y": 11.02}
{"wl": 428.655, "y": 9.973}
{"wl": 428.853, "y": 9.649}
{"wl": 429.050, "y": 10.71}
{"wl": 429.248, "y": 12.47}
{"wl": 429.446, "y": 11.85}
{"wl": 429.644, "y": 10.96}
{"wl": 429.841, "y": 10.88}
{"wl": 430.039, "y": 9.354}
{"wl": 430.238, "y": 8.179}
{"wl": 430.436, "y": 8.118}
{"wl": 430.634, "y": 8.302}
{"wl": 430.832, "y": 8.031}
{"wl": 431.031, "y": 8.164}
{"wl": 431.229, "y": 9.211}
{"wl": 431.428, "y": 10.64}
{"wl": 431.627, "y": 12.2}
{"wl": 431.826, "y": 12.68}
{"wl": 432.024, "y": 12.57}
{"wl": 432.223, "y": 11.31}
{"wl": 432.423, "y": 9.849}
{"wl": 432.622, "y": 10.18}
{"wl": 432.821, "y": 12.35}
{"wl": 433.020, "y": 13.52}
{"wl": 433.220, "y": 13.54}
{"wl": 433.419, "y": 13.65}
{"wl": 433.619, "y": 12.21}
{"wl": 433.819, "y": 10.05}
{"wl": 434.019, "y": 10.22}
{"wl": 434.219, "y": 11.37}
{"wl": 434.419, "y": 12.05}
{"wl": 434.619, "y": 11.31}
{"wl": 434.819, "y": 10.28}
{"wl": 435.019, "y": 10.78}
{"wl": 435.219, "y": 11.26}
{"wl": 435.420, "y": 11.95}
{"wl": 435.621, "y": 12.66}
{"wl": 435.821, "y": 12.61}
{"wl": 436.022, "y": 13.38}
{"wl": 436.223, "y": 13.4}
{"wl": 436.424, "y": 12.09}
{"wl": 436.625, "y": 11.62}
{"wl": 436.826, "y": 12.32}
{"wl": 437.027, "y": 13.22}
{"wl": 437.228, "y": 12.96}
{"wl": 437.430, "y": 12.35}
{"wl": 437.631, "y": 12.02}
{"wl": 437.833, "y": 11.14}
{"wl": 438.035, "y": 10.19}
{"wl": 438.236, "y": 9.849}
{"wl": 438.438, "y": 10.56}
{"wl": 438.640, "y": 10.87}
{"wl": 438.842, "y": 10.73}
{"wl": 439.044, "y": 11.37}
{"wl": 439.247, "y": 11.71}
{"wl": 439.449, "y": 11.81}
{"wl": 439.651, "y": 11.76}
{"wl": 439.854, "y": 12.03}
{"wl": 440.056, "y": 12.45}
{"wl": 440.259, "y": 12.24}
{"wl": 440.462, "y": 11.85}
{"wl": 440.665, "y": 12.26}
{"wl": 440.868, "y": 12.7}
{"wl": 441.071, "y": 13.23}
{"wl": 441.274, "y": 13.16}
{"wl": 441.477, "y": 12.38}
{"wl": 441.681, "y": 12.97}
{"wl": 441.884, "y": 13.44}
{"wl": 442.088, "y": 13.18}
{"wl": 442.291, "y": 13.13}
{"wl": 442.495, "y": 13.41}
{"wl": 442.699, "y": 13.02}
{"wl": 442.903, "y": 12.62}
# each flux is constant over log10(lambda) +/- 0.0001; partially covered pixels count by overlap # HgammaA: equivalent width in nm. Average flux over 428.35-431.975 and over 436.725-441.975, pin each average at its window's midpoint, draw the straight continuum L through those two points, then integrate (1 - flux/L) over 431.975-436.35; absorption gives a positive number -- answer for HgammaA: -0.35 nm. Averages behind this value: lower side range 10.2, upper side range 12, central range 11.8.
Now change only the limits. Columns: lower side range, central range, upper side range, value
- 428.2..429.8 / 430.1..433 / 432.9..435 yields 0.31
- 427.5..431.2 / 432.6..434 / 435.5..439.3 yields -0.15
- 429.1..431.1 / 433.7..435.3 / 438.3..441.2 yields -0.04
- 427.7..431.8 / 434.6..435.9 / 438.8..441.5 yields -0.03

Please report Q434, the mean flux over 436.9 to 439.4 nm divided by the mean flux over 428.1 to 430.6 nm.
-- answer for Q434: 1.10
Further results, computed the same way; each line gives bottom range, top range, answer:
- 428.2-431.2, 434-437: 1.20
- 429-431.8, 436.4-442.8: 1.21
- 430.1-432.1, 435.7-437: 1.29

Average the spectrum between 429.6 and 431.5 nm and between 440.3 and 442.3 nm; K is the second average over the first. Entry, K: 1.40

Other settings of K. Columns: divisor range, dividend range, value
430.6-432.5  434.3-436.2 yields 1.14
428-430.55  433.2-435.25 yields 1.09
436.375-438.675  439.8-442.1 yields 1.09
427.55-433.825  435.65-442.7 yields 1.11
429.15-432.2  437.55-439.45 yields 1.07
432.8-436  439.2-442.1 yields 1.05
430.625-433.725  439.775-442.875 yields 1.14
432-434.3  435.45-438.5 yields 1.03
